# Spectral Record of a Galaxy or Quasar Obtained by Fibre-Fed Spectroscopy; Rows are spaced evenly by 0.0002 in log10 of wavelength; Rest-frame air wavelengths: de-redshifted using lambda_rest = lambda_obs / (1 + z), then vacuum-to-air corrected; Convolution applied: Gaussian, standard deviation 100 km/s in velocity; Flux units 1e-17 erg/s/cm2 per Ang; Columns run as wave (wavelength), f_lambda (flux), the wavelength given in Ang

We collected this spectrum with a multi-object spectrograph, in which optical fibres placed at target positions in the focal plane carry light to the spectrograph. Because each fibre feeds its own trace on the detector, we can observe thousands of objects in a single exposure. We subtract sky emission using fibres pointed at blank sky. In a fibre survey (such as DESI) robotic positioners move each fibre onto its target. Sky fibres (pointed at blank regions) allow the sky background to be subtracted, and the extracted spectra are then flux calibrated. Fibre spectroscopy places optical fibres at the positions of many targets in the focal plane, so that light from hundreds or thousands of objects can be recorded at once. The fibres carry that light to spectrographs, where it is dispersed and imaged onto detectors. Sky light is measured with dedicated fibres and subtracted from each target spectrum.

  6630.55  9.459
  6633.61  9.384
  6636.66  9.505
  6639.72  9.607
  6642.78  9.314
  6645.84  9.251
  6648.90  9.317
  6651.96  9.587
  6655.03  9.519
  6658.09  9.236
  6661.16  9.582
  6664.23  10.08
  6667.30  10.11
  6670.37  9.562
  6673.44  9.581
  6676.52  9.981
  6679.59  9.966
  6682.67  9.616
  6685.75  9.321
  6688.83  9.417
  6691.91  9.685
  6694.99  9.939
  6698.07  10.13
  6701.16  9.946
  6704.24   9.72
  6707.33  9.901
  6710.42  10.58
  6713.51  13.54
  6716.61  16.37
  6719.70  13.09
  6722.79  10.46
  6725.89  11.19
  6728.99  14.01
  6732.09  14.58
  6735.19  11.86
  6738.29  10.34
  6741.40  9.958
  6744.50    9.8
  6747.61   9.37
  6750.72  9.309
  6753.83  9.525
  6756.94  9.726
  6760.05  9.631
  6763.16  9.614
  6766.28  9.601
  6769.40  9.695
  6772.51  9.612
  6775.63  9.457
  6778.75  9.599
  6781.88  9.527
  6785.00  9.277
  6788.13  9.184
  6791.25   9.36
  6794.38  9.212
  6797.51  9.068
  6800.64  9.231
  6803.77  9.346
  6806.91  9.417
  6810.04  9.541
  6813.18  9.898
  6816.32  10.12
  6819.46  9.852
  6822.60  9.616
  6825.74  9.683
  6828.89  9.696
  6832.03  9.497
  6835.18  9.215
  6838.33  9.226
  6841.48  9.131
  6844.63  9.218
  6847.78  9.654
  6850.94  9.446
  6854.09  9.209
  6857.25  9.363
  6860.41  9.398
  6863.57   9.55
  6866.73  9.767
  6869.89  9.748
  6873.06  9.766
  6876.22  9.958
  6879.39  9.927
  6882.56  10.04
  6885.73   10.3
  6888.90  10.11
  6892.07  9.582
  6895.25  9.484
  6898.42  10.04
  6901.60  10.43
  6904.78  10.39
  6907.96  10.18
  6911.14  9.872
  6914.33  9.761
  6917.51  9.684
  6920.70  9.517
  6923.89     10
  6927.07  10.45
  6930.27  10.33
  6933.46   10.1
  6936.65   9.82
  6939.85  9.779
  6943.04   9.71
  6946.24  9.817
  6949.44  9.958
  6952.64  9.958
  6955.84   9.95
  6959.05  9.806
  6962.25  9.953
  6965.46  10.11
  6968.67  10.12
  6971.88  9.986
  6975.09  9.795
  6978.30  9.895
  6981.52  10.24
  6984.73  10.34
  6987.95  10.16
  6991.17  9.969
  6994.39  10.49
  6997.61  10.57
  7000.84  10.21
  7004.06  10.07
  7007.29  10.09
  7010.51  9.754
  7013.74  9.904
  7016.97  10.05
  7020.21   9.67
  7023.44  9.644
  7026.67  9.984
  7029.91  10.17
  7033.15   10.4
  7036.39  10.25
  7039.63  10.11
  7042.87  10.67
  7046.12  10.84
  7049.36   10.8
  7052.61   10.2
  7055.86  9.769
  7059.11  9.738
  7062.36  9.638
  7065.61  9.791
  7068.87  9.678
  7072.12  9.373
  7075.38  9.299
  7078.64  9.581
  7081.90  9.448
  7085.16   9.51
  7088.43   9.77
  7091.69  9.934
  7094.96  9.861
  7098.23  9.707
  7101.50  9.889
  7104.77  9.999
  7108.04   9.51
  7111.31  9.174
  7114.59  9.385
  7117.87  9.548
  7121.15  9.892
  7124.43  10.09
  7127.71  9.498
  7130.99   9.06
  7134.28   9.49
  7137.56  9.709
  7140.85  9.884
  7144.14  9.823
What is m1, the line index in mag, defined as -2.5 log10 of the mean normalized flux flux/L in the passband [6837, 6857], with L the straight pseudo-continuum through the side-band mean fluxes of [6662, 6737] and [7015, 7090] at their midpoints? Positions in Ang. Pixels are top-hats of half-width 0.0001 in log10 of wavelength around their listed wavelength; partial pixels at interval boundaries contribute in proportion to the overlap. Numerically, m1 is 0.13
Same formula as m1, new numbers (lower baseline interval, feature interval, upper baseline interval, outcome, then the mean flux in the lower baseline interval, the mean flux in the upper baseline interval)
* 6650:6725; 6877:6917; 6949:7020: 0.016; 10.4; 10.1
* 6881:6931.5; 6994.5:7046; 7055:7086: -0.046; 10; 9.58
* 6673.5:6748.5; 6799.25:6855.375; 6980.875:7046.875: 0.123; 10.9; 10.2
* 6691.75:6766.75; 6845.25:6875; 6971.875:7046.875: 0.109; 10.9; 10.1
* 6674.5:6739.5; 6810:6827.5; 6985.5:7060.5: 0.103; 11.1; 10.2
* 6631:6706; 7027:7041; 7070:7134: -0.066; 9.64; 9.6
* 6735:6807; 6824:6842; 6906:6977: 0.032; 9.57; 9.94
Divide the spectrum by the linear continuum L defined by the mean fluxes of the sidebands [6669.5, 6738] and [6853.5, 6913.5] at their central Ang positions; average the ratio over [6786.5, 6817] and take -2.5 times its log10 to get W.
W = 0.106 mag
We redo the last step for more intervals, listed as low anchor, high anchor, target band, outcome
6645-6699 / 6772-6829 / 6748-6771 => 0.00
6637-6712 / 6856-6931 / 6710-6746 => -0.24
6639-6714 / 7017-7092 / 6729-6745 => -0.19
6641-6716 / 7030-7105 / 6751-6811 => 0.06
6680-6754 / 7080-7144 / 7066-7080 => 0.03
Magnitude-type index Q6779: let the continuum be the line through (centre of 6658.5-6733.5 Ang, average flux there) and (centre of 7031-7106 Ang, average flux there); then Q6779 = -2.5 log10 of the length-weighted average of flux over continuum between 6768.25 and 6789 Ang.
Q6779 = 0.123 mag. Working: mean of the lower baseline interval 10.8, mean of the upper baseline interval 9.92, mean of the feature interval 9.48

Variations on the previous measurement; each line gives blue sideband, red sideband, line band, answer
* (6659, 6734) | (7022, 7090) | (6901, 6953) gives 0.03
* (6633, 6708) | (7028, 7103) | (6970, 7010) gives -0.03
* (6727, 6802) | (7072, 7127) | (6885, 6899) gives 0.00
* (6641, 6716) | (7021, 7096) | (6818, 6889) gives 0.04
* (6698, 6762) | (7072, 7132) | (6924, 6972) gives 0.03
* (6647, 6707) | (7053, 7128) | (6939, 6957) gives -0.02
